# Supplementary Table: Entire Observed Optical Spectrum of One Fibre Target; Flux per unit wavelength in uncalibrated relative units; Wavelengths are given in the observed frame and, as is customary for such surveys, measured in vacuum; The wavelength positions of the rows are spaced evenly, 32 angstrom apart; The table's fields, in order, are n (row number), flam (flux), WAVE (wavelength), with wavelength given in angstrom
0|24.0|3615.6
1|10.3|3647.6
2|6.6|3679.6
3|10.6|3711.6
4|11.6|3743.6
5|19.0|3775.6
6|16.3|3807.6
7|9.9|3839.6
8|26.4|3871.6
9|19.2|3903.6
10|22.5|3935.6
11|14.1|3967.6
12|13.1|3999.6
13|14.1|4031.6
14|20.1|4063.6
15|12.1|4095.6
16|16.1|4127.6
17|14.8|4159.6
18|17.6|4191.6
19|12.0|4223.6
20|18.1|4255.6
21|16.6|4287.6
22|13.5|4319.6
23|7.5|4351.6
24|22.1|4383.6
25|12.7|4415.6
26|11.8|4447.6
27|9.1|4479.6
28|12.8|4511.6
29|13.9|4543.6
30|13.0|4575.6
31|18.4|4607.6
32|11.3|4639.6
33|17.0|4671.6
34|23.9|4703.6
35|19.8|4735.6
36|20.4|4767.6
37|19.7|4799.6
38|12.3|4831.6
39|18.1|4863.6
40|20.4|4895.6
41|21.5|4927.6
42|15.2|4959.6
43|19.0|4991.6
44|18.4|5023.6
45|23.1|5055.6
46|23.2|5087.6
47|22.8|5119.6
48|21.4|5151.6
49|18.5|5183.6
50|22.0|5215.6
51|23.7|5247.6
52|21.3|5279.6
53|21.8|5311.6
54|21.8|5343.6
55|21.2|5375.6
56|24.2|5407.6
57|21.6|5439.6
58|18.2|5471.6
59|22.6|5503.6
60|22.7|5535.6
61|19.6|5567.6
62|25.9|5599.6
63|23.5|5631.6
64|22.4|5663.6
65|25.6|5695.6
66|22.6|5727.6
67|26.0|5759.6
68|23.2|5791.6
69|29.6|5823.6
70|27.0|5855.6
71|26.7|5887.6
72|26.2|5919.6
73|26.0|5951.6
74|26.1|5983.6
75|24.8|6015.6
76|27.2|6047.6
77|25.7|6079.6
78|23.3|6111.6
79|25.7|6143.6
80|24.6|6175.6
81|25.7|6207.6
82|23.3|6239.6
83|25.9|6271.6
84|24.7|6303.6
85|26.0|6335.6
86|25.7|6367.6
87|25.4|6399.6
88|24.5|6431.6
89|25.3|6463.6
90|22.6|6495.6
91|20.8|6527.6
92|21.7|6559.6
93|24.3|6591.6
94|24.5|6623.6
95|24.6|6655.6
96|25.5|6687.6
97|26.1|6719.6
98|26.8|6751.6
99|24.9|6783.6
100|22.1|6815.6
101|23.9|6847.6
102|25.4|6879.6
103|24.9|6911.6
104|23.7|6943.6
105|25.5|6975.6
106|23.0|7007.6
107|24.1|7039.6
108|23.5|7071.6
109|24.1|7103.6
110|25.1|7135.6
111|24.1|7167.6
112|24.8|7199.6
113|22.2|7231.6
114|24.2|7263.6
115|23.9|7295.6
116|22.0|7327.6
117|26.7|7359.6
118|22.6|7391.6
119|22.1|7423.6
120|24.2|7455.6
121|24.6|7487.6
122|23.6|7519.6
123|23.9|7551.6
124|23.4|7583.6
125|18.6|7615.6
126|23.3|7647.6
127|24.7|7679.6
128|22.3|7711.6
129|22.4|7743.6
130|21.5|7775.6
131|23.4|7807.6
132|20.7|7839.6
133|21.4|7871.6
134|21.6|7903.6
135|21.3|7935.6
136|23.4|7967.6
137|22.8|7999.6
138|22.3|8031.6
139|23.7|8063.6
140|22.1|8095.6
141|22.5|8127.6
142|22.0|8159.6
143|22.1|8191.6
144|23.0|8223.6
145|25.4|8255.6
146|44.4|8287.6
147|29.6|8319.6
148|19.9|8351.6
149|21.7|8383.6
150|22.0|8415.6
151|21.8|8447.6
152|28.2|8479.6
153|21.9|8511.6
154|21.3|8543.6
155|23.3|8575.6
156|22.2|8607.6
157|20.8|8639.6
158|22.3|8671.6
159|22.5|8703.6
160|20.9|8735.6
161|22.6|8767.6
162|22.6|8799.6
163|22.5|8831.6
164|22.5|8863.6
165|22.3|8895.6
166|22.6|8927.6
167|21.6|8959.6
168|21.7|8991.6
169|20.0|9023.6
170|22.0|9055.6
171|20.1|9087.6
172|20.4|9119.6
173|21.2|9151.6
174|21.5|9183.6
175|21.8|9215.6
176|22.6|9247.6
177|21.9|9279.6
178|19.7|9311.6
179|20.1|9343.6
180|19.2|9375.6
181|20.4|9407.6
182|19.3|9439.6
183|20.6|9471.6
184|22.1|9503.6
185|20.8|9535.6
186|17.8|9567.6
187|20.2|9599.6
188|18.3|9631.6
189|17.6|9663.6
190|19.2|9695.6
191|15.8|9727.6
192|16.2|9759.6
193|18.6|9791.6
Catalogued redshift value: 0.26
